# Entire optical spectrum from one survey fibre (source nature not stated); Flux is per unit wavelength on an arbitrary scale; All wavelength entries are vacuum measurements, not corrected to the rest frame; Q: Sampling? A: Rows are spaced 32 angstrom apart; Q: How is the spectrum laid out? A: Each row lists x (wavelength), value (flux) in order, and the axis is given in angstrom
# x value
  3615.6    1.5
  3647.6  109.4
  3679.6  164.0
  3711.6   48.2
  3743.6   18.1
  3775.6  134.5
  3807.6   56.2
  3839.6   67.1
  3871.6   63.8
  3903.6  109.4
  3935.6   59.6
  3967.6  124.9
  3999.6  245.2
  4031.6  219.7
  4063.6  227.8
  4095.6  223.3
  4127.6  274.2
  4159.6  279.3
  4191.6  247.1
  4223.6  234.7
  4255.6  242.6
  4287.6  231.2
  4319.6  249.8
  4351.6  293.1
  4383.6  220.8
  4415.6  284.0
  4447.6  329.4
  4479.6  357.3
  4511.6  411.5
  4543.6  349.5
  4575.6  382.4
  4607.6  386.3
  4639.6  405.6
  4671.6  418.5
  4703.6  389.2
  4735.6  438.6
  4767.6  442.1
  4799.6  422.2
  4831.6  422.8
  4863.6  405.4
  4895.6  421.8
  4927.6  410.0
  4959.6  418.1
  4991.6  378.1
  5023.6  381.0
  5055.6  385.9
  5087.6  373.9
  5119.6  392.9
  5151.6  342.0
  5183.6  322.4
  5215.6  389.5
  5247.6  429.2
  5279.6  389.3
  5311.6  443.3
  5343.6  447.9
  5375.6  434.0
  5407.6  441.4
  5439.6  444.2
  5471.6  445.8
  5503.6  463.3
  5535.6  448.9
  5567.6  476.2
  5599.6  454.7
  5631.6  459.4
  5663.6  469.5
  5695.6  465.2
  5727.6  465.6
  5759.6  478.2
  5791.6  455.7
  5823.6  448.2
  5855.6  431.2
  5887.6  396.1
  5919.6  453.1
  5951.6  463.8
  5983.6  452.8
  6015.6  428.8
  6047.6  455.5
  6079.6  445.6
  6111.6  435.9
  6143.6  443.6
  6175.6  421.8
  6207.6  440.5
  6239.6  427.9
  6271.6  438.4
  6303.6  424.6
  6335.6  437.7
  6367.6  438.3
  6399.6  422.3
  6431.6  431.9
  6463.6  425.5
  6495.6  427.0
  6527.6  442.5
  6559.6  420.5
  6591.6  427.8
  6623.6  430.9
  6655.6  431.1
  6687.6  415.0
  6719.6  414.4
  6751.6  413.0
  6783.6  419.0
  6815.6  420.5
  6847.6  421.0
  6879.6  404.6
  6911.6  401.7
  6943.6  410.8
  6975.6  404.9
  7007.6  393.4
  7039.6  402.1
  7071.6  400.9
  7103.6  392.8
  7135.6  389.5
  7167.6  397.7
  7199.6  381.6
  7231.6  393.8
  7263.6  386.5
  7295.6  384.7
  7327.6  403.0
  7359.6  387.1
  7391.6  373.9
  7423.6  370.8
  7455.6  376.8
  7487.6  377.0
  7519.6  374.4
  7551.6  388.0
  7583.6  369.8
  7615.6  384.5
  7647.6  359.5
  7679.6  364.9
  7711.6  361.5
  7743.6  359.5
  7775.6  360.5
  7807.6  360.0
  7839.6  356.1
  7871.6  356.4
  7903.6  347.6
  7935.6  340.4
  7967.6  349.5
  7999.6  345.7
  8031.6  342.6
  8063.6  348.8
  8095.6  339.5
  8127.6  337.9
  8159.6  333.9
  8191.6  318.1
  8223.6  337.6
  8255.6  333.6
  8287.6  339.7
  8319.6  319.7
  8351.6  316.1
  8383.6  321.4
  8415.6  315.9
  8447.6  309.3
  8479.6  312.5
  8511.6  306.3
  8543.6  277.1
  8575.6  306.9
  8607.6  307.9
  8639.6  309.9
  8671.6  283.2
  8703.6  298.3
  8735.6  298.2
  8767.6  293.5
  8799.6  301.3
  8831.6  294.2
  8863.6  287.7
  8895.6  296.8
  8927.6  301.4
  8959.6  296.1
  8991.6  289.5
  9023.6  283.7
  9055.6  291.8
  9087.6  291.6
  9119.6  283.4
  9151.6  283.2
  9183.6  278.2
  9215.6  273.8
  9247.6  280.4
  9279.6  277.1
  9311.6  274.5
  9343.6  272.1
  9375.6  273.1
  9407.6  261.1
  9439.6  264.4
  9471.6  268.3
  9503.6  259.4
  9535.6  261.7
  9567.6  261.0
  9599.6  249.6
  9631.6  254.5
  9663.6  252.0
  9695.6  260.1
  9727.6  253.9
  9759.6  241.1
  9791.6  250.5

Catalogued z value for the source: 0.000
